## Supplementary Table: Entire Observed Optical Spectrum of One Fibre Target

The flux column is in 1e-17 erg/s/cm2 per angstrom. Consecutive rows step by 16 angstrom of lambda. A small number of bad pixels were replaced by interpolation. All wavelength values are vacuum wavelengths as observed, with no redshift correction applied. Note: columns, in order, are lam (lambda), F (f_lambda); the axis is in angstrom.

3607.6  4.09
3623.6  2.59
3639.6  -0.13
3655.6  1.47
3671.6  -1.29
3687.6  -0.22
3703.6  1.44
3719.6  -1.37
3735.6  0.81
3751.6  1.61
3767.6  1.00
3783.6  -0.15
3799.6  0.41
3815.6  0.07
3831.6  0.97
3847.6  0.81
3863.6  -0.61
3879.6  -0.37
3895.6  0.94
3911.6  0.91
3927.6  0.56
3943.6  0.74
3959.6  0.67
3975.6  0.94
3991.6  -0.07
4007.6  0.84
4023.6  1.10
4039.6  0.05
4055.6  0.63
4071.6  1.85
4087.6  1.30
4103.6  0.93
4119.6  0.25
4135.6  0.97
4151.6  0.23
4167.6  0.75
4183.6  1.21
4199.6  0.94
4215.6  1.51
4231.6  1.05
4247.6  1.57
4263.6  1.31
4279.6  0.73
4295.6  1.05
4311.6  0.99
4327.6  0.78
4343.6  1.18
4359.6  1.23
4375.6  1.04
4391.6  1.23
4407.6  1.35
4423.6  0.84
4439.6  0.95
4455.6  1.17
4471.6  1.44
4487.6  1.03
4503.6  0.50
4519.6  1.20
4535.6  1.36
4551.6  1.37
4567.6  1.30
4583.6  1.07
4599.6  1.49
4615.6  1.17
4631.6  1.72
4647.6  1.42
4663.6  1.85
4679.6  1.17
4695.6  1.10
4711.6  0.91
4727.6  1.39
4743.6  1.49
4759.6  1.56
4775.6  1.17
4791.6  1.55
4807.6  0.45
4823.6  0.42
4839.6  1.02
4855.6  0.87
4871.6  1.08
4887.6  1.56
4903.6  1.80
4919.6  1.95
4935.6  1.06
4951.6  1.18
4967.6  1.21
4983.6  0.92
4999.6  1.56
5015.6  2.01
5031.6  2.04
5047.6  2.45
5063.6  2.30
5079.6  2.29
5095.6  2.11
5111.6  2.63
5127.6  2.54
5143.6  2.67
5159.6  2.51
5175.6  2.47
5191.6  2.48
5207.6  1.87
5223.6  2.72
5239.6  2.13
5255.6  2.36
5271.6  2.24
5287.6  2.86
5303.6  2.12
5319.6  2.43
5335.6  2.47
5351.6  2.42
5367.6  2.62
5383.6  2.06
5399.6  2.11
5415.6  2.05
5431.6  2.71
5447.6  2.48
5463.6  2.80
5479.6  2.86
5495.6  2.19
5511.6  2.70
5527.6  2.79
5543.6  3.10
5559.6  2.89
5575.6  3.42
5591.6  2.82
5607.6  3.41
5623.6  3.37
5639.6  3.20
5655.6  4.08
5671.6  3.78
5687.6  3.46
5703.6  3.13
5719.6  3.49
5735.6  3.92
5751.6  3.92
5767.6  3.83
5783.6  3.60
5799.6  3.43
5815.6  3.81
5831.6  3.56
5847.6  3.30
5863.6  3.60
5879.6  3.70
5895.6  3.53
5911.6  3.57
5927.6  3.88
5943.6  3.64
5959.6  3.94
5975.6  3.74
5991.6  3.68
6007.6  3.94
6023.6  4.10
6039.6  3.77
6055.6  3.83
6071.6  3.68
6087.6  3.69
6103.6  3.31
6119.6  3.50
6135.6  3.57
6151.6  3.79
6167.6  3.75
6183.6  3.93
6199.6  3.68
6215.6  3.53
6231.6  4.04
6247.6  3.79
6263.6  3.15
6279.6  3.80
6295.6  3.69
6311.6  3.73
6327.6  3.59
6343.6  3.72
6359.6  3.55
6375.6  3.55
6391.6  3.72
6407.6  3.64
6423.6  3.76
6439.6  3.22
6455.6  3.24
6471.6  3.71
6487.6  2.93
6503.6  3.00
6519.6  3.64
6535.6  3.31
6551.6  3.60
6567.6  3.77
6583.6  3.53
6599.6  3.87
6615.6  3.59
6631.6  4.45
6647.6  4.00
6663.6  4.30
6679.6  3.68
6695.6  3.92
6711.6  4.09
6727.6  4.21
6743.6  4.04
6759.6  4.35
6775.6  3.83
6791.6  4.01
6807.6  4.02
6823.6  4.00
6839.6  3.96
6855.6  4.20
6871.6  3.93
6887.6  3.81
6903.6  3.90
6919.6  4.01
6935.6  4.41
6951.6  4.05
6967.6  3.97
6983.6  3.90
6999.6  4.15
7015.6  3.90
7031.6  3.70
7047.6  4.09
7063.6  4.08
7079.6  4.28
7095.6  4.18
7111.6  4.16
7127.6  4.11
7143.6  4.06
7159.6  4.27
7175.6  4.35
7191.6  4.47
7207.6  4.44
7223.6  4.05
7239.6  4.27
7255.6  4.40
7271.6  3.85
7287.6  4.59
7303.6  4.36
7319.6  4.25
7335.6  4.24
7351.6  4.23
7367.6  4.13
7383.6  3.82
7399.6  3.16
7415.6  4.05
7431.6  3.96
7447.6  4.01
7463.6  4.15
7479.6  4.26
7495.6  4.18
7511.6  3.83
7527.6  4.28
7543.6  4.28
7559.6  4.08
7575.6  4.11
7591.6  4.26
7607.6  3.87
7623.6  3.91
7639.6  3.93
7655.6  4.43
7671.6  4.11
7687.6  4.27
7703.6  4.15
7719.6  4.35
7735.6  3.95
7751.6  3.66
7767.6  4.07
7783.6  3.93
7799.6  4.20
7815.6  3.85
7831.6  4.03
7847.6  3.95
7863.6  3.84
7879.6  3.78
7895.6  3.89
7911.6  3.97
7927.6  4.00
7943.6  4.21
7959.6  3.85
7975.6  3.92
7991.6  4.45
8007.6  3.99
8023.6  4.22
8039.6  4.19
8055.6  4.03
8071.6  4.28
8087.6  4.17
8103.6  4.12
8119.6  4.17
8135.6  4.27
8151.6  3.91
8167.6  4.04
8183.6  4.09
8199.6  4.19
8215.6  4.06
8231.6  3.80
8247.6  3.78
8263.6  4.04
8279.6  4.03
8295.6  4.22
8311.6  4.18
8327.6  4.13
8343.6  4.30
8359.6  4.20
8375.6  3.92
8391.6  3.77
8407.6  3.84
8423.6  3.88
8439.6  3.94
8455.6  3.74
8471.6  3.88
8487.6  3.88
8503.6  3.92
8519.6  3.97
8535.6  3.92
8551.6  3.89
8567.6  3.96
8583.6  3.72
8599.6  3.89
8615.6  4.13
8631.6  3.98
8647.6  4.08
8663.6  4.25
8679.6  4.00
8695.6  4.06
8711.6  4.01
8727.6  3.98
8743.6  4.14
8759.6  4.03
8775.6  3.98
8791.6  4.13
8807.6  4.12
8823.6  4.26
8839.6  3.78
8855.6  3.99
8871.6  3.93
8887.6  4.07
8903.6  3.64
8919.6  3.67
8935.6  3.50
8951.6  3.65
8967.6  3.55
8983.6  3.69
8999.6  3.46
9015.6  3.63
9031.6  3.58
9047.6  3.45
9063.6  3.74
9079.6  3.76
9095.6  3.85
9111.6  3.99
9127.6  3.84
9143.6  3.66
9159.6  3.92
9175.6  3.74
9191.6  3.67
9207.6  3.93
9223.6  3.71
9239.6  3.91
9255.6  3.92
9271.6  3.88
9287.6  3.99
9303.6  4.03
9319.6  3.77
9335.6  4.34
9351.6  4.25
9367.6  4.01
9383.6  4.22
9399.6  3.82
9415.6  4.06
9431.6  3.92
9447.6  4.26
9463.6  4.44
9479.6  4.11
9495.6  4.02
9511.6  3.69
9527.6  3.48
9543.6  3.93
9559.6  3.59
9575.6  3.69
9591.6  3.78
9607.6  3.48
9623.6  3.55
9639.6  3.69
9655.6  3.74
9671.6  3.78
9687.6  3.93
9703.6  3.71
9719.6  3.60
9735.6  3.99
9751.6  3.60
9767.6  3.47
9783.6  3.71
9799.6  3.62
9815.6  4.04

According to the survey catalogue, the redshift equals 0.255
